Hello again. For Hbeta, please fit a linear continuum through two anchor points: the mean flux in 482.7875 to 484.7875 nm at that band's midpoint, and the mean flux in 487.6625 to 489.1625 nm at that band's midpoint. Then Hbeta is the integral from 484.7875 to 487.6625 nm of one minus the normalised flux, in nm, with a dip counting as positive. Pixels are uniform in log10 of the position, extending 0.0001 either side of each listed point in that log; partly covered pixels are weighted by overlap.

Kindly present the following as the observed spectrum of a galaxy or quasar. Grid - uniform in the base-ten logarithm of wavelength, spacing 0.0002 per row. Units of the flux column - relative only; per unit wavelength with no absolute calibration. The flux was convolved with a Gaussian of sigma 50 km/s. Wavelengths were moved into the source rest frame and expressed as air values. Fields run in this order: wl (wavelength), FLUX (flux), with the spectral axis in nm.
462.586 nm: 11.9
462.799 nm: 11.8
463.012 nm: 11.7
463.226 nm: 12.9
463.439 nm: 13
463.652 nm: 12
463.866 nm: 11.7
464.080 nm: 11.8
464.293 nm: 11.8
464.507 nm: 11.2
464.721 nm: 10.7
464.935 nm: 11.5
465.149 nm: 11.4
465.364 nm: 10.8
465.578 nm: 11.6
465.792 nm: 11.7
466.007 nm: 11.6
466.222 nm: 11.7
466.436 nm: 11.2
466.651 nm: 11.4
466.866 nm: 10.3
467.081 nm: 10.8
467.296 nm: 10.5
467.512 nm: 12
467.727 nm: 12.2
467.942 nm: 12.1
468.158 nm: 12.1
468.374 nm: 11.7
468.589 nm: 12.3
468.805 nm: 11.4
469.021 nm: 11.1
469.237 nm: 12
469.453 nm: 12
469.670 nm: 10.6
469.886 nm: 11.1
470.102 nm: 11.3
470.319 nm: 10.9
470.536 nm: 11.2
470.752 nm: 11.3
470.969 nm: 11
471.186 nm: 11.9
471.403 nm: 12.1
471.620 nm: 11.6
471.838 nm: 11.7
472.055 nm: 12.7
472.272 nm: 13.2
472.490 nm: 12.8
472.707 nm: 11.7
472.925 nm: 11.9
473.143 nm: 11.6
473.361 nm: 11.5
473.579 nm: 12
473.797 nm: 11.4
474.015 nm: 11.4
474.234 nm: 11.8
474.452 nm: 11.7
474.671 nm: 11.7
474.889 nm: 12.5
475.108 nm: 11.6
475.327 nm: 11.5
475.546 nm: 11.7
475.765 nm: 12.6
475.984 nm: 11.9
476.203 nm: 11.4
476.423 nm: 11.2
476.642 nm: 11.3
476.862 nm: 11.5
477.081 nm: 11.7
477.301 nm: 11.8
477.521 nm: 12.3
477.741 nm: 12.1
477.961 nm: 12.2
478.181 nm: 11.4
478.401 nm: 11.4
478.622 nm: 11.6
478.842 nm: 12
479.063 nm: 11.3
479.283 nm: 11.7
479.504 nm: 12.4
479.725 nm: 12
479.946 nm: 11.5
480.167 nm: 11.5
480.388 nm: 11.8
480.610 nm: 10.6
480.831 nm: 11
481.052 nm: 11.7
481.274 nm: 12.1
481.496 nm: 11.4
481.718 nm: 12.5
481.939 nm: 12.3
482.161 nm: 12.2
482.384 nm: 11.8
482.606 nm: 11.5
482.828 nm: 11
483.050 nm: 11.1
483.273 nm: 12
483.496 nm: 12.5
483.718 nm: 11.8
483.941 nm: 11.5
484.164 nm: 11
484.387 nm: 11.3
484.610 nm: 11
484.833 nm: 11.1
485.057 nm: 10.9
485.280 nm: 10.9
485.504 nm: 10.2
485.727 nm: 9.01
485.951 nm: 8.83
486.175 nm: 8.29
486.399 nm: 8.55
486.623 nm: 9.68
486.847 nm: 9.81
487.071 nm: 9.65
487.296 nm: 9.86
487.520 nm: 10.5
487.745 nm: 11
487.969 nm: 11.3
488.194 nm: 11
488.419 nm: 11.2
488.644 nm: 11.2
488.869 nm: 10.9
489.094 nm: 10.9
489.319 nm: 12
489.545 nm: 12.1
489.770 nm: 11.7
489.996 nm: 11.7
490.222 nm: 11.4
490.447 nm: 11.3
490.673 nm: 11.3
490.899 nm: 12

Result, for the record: 0.38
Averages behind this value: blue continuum 11.5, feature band 9.77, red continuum 11.1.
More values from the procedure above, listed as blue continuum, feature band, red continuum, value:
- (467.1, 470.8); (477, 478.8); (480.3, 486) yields -0.071 nm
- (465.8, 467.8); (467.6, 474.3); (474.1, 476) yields -0.080 nm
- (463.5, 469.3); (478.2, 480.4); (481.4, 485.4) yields -0.032 nm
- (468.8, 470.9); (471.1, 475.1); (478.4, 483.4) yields -0.194 nm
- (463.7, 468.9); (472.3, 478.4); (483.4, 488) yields -0.457 nm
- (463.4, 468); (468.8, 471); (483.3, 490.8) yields 0.014 nm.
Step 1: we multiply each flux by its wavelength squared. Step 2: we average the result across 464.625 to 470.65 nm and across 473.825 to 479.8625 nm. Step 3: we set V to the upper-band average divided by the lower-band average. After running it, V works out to 1.1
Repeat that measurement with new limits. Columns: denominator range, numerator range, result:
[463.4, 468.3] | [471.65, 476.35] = 1.07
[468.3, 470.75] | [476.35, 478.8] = 1.06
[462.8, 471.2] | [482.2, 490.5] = 1.02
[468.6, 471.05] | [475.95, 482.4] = 1.08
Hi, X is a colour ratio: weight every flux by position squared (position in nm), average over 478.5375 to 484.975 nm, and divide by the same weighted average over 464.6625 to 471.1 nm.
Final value 1.1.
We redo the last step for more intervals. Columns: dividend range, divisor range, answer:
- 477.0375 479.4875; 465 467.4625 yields 1.11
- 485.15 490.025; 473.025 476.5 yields 0.94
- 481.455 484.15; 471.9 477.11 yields 1.03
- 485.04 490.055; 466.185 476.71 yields 0.96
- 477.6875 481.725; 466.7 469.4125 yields 1.06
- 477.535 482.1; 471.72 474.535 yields 1.01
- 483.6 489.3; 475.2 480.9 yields 0.93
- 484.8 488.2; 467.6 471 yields 0.93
